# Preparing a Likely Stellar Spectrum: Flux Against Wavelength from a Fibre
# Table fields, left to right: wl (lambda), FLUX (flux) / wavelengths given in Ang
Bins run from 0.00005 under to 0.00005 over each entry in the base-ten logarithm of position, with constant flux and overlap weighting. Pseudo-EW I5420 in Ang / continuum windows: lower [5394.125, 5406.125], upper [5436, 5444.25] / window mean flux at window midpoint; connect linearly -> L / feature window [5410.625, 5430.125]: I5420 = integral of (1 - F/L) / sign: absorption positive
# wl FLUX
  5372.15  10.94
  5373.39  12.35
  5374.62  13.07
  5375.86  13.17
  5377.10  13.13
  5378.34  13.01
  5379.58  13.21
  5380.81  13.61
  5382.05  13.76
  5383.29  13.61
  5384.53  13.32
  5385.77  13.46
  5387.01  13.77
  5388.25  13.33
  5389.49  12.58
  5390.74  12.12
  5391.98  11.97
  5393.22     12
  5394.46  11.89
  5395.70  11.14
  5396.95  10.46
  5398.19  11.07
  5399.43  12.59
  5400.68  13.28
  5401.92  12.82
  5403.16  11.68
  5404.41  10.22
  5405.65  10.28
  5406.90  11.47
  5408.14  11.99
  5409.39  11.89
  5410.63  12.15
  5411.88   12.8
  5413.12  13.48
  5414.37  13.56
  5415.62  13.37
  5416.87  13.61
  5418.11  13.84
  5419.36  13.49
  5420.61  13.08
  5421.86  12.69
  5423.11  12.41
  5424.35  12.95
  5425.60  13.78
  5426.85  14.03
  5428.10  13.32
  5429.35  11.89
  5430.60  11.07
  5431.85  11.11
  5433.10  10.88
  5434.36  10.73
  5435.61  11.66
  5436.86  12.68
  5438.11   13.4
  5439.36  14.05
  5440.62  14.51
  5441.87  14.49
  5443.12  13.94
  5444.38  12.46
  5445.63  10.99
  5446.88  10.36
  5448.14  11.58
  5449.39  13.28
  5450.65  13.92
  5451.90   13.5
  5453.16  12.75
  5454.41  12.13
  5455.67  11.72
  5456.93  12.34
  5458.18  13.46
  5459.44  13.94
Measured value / -0.8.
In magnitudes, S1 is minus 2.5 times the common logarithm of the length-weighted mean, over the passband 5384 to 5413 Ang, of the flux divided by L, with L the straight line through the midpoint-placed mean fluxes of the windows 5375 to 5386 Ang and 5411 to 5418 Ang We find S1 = 0.105 mag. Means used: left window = 13.4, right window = 13.4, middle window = 12.1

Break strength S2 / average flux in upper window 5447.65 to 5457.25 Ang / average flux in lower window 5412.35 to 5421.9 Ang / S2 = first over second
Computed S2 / 0.94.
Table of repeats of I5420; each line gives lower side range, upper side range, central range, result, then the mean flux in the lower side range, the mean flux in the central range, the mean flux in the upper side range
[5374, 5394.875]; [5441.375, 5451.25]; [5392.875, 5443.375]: 1.21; 13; 12.5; 12.6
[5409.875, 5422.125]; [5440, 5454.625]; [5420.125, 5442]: 0.62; 13.2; 12.7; 12.9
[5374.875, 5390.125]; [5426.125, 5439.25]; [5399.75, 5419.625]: 0.32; 13.3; 12.5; 12.2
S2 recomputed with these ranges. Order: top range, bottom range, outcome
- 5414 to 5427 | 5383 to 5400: 1.08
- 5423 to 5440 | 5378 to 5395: 0.96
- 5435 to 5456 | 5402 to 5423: 1.03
